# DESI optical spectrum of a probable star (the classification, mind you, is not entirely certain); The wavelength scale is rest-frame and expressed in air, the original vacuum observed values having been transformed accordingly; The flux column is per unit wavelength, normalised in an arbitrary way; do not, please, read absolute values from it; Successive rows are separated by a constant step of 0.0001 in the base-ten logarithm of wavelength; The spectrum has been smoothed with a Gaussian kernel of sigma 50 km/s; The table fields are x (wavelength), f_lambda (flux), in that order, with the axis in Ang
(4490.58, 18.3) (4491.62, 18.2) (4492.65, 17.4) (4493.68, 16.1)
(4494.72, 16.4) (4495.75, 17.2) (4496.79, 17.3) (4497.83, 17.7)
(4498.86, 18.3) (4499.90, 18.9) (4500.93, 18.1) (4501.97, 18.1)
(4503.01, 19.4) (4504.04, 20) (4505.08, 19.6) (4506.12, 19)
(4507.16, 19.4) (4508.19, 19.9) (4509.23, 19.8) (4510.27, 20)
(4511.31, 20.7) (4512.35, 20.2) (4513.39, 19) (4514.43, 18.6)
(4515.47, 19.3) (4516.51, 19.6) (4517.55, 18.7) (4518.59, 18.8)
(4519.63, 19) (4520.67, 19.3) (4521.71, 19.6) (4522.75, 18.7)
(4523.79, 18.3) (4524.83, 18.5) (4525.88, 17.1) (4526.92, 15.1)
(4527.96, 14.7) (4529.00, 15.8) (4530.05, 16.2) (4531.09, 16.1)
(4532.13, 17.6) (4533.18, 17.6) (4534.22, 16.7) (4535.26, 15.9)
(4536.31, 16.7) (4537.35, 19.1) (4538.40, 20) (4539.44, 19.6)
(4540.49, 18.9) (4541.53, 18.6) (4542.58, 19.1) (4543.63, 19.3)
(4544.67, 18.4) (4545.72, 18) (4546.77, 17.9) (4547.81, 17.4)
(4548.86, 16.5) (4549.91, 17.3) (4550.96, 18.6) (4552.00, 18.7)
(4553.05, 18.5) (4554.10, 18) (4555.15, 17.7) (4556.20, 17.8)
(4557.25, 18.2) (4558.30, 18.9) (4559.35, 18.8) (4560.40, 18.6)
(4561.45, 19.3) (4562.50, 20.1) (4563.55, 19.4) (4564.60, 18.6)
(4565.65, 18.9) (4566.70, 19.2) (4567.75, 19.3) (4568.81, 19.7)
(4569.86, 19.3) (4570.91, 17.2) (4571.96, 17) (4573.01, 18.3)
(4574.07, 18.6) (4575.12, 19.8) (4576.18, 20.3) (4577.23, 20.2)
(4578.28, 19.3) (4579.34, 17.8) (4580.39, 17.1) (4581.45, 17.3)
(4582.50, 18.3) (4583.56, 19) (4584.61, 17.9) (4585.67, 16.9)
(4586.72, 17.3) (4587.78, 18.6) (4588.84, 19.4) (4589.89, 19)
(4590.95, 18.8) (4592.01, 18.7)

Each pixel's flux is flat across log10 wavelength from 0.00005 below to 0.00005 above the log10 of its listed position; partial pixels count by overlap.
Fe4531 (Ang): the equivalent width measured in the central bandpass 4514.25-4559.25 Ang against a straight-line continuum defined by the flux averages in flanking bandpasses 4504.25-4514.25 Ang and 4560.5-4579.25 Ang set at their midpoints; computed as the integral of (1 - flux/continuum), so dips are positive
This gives 3.2 Ang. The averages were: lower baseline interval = 19.7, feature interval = 18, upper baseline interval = 19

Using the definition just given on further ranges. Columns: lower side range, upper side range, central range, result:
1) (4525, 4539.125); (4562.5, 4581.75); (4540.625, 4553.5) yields -0.4 Ang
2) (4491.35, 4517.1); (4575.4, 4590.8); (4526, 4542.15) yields 1.2 Ang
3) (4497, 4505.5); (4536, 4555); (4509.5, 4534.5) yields 0.5 Ang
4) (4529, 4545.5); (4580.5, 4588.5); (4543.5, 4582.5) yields -1.3 Ang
